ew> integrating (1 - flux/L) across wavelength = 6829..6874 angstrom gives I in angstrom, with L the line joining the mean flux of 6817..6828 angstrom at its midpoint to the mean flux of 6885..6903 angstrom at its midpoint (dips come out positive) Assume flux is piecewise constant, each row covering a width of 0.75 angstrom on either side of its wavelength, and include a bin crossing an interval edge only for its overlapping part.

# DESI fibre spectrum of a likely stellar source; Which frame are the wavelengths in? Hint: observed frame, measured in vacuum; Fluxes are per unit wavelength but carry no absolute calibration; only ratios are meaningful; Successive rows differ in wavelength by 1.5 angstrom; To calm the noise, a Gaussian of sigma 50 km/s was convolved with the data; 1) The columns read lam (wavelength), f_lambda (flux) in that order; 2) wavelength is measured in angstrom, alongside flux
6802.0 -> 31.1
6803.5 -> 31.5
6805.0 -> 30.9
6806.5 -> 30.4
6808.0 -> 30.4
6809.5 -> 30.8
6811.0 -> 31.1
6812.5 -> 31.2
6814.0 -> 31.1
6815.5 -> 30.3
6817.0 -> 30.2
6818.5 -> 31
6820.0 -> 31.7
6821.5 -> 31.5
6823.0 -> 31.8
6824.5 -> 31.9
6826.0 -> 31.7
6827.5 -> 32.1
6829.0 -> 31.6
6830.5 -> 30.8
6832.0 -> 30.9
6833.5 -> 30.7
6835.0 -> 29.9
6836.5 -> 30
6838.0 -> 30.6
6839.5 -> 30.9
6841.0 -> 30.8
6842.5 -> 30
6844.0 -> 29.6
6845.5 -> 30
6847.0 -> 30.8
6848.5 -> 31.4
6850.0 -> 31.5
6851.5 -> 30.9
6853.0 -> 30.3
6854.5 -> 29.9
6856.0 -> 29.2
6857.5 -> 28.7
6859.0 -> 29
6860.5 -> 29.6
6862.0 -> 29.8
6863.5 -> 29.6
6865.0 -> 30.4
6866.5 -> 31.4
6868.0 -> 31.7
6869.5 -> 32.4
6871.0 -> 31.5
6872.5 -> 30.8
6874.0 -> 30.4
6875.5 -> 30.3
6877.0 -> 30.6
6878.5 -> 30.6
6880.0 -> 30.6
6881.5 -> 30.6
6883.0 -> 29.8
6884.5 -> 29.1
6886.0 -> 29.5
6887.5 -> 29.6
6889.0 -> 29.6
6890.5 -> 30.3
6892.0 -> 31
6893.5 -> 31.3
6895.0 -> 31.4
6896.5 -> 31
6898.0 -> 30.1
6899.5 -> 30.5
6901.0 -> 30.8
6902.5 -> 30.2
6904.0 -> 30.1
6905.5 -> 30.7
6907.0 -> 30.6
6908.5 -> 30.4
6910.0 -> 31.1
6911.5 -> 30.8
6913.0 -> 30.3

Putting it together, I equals 0.9 angstrom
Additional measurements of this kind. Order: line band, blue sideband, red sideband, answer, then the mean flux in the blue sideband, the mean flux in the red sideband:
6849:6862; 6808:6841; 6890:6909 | 0.4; 31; 30.7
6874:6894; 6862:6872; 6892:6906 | 0.4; 31.1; 30.7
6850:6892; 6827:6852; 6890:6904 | 0.6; 30.7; 30.7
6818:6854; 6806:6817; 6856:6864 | -1.1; 30.7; 29.3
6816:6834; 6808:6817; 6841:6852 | -0.3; 30.8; 30.6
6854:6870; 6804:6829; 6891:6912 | 0.4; 31.1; 30.7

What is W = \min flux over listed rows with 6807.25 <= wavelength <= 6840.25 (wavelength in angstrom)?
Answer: 29.9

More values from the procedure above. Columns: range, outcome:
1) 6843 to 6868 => 28.7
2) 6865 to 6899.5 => 29.1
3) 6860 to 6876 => 29.6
